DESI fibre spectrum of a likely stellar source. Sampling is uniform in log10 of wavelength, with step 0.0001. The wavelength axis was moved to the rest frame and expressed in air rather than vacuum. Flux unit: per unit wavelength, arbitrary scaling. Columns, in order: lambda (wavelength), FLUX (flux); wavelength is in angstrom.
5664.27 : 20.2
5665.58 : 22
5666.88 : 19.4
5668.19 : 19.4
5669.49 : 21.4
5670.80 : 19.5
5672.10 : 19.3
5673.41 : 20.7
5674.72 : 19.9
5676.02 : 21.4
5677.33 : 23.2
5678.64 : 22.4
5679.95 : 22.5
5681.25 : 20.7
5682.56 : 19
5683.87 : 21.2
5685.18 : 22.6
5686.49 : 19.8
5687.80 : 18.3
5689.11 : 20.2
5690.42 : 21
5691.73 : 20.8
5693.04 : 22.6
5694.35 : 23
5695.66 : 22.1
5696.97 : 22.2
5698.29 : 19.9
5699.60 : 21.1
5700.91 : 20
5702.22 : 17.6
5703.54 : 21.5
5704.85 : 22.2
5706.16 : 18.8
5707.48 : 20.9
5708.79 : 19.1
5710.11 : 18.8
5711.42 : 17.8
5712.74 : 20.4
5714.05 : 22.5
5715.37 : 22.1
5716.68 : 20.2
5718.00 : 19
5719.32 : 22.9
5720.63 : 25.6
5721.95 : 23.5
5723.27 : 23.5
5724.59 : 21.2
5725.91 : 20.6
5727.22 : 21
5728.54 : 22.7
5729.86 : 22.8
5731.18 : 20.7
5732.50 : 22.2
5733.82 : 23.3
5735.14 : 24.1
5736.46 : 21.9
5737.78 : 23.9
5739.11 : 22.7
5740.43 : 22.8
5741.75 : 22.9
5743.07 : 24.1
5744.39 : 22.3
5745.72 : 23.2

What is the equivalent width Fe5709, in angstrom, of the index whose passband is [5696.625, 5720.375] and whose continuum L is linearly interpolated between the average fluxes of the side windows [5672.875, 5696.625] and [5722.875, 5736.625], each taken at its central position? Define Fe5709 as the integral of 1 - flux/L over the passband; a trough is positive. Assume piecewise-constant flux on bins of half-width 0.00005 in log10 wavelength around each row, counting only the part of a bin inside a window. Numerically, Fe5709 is 1.4 angstrom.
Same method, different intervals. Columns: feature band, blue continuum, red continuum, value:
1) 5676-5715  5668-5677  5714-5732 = 0.60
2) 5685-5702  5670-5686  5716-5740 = 0.40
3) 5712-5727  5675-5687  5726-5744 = 0.25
